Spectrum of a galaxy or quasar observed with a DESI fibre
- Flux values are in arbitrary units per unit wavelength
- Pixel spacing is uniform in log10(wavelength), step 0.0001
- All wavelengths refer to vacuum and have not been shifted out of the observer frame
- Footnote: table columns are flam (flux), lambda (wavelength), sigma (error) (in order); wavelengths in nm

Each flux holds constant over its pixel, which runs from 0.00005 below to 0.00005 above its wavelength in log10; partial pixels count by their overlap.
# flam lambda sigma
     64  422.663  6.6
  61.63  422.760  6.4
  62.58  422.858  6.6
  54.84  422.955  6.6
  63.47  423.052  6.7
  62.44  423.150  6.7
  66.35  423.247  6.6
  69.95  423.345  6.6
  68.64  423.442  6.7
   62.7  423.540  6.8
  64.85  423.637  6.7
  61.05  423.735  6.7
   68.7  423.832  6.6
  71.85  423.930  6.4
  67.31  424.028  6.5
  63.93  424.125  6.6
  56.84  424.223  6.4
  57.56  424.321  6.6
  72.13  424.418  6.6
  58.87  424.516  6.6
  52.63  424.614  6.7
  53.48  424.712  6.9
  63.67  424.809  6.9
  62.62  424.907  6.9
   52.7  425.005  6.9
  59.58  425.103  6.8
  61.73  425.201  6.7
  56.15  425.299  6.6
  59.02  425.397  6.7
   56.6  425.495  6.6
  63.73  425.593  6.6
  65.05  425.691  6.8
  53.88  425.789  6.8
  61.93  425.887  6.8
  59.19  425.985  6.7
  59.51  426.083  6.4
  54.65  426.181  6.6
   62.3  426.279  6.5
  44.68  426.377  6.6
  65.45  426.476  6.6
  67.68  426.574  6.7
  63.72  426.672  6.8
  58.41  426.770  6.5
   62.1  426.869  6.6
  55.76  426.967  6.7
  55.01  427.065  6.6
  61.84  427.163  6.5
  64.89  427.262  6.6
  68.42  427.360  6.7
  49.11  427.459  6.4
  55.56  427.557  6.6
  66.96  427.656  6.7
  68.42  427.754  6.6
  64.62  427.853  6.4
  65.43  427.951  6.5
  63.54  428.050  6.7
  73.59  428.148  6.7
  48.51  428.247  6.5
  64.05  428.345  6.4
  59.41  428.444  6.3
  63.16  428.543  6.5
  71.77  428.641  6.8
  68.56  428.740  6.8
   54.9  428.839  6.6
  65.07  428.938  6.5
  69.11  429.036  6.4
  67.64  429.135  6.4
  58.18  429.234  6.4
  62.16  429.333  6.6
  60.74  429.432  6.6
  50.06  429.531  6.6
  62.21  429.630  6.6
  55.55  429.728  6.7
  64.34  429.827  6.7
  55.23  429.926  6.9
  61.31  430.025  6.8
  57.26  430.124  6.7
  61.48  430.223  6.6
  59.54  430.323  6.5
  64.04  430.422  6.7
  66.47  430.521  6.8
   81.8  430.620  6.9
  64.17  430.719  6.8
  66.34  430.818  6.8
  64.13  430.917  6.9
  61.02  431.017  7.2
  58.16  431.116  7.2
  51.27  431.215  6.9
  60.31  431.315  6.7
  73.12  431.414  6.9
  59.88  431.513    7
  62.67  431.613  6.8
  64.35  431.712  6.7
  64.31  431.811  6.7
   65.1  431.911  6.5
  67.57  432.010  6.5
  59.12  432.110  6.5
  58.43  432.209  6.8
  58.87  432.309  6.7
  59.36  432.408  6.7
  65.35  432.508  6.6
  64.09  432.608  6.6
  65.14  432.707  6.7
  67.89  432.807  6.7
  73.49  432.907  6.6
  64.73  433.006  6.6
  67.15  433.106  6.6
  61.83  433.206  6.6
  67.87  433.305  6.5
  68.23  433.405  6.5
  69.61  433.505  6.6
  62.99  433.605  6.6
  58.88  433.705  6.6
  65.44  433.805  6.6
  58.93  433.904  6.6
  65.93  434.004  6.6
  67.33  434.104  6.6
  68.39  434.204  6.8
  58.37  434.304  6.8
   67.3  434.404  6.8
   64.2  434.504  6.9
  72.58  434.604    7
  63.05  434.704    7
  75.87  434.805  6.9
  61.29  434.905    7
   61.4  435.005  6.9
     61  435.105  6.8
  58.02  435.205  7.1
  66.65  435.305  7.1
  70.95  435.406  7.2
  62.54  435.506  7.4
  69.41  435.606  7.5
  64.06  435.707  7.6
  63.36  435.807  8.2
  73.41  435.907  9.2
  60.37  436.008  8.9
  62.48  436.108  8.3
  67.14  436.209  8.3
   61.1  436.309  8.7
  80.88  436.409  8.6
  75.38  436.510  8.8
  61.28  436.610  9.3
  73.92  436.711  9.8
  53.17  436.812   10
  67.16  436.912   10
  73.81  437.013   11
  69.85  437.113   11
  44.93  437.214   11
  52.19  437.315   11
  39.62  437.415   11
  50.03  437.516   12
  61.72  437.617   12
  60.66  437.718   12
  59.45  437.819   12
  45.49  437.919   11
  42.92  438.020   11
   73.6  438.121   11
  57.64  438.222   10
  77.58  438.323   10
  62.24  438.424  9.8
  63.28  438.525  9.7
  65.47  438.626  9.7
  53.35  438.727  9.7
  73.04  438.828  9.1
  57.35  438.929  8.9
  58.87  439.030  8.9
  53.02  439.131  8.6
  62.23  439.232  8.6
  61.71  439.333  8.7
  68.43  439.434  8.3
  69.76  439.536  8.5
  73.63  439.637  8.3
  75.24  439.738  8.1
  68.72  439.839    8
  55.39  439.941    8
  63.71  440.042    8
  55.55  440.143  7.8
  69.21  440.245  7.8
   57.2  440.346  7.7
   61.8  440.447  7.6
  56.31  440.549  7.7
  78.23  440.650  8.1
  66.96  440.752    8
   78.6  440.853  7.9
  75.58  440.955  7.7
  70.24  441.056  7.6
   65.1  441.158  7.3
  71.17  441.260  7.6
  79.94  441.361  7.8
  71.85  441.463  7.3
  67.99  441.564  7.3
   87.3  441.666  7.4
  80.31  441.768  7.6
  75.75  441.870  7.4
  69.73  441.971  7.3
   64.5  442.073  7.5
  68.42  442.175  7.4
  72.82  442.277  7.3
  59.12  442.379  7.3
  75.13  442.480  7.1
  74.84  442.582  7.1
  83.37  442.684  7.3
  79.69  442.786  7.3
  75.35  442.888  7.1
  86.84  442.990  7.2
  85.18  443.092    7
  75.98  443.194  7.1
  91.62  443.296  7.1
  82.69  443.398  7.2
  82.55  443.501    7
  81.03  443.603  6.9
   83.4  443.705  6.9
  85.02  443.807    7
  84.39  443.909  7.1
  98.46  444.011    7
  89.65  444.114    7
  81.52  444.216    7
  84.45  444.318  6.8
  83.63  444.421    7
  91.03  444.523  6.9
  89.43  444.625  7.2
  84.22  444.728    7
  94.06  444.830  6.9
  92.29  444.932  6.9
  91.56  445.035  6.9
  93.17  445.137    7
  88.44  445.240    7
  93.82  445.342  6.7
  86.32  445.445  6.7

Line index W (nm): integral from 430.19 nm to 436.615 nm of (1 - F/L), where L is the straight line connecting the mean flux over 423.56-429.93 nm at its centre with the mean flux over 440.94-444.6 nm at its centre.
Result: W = 0.34 nm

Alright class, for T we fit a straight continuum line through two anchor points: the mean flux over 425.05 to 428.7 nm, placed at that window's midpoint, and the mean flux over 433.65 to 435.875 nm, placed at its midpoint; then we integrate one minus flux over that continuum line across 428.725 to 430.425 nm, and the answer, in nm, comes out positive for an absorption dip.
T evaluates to 0.04 nm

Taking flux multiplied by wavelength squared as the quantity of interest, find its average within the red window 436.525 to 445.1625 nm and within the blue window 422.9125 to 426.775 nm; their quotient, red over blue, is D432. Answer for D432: 1.25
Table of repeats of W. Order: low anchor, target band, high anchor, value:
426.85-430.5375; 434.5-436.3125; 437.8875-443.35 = 0.011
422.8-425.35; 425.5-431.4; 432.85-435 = 0.199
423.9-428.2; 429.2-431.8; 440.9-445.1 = 0.164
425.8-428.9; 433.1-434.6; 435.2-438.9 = -0.067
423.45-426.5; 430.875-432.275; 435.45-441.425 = 0.004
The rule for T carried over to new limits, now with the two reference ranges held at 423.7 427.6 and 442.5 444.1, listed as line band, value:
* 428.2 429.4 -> 0.03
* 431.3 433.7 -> 0.16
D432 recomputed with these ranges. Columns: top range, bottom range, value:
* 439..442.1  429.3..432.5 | 1.15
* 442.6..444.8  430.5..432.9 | 1.40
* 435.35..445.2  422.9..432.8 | 1.21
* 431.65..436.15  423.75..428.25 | 1.10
